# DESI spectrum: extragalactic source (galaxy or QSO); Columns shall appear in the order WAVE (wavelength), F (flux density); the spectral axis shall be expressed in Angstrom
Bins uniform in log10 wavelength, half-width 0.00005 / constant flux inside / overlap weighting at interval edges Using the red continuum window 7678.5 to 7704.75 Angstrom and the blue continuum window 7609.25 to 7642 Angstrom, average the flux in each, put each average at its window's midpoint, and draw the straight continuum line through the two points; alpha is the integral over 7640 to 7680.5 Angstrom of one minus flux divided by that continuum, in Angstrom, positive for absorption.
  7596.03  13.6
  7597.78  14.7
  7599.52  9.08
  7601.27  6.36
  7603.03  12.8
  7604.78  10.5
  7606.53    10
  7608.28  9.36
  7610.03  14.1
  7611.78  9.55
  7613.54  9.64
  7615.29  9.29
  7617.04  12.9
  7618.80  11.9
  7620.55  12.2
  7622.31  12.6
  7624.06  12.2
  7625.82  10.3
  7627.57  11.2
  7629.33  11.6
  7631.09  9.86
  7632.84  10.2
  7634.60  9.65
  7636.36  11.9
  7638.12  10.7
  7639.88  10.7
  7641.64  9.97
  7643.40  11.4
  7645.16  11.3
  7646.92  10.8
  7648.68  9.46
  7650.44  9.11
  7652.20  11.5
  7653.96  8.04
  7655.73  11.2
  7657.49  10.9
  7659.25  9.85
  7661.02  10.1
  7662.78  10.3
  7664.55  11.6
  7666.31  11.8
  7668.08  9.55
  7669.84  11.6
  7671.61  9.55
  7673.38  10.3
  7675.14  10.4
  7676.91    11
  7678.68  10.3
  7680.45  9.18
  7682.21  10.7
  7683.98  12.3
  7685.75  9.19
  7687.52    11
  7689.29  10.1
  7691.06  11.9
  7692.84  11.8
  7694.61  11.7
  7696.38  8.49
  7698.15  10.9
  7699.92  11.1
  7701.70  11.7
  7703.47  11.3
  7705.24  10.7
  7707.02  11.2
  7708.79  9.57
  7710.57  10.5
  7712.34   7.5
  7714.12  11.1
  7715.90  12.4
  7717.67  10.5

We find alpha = 1.9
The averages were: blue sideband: 11.1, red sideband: 10.8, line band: 10.4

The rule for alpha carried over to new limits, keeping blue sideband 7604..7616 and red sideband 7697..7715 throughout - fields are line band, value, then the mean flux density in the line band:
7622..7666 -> -1.0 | 10.6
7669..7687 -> 0.0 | 10.5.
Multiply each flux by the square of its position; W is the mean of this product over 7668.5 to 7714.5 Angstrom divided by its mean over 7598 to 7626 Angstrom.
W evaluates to 0.99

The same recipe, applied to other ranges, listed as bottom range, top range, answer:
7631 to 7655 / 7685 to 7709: 1.06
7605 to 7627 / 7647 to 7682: 0.94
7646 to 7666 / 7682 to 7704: 1.07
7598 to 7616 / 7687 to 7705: 1.10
